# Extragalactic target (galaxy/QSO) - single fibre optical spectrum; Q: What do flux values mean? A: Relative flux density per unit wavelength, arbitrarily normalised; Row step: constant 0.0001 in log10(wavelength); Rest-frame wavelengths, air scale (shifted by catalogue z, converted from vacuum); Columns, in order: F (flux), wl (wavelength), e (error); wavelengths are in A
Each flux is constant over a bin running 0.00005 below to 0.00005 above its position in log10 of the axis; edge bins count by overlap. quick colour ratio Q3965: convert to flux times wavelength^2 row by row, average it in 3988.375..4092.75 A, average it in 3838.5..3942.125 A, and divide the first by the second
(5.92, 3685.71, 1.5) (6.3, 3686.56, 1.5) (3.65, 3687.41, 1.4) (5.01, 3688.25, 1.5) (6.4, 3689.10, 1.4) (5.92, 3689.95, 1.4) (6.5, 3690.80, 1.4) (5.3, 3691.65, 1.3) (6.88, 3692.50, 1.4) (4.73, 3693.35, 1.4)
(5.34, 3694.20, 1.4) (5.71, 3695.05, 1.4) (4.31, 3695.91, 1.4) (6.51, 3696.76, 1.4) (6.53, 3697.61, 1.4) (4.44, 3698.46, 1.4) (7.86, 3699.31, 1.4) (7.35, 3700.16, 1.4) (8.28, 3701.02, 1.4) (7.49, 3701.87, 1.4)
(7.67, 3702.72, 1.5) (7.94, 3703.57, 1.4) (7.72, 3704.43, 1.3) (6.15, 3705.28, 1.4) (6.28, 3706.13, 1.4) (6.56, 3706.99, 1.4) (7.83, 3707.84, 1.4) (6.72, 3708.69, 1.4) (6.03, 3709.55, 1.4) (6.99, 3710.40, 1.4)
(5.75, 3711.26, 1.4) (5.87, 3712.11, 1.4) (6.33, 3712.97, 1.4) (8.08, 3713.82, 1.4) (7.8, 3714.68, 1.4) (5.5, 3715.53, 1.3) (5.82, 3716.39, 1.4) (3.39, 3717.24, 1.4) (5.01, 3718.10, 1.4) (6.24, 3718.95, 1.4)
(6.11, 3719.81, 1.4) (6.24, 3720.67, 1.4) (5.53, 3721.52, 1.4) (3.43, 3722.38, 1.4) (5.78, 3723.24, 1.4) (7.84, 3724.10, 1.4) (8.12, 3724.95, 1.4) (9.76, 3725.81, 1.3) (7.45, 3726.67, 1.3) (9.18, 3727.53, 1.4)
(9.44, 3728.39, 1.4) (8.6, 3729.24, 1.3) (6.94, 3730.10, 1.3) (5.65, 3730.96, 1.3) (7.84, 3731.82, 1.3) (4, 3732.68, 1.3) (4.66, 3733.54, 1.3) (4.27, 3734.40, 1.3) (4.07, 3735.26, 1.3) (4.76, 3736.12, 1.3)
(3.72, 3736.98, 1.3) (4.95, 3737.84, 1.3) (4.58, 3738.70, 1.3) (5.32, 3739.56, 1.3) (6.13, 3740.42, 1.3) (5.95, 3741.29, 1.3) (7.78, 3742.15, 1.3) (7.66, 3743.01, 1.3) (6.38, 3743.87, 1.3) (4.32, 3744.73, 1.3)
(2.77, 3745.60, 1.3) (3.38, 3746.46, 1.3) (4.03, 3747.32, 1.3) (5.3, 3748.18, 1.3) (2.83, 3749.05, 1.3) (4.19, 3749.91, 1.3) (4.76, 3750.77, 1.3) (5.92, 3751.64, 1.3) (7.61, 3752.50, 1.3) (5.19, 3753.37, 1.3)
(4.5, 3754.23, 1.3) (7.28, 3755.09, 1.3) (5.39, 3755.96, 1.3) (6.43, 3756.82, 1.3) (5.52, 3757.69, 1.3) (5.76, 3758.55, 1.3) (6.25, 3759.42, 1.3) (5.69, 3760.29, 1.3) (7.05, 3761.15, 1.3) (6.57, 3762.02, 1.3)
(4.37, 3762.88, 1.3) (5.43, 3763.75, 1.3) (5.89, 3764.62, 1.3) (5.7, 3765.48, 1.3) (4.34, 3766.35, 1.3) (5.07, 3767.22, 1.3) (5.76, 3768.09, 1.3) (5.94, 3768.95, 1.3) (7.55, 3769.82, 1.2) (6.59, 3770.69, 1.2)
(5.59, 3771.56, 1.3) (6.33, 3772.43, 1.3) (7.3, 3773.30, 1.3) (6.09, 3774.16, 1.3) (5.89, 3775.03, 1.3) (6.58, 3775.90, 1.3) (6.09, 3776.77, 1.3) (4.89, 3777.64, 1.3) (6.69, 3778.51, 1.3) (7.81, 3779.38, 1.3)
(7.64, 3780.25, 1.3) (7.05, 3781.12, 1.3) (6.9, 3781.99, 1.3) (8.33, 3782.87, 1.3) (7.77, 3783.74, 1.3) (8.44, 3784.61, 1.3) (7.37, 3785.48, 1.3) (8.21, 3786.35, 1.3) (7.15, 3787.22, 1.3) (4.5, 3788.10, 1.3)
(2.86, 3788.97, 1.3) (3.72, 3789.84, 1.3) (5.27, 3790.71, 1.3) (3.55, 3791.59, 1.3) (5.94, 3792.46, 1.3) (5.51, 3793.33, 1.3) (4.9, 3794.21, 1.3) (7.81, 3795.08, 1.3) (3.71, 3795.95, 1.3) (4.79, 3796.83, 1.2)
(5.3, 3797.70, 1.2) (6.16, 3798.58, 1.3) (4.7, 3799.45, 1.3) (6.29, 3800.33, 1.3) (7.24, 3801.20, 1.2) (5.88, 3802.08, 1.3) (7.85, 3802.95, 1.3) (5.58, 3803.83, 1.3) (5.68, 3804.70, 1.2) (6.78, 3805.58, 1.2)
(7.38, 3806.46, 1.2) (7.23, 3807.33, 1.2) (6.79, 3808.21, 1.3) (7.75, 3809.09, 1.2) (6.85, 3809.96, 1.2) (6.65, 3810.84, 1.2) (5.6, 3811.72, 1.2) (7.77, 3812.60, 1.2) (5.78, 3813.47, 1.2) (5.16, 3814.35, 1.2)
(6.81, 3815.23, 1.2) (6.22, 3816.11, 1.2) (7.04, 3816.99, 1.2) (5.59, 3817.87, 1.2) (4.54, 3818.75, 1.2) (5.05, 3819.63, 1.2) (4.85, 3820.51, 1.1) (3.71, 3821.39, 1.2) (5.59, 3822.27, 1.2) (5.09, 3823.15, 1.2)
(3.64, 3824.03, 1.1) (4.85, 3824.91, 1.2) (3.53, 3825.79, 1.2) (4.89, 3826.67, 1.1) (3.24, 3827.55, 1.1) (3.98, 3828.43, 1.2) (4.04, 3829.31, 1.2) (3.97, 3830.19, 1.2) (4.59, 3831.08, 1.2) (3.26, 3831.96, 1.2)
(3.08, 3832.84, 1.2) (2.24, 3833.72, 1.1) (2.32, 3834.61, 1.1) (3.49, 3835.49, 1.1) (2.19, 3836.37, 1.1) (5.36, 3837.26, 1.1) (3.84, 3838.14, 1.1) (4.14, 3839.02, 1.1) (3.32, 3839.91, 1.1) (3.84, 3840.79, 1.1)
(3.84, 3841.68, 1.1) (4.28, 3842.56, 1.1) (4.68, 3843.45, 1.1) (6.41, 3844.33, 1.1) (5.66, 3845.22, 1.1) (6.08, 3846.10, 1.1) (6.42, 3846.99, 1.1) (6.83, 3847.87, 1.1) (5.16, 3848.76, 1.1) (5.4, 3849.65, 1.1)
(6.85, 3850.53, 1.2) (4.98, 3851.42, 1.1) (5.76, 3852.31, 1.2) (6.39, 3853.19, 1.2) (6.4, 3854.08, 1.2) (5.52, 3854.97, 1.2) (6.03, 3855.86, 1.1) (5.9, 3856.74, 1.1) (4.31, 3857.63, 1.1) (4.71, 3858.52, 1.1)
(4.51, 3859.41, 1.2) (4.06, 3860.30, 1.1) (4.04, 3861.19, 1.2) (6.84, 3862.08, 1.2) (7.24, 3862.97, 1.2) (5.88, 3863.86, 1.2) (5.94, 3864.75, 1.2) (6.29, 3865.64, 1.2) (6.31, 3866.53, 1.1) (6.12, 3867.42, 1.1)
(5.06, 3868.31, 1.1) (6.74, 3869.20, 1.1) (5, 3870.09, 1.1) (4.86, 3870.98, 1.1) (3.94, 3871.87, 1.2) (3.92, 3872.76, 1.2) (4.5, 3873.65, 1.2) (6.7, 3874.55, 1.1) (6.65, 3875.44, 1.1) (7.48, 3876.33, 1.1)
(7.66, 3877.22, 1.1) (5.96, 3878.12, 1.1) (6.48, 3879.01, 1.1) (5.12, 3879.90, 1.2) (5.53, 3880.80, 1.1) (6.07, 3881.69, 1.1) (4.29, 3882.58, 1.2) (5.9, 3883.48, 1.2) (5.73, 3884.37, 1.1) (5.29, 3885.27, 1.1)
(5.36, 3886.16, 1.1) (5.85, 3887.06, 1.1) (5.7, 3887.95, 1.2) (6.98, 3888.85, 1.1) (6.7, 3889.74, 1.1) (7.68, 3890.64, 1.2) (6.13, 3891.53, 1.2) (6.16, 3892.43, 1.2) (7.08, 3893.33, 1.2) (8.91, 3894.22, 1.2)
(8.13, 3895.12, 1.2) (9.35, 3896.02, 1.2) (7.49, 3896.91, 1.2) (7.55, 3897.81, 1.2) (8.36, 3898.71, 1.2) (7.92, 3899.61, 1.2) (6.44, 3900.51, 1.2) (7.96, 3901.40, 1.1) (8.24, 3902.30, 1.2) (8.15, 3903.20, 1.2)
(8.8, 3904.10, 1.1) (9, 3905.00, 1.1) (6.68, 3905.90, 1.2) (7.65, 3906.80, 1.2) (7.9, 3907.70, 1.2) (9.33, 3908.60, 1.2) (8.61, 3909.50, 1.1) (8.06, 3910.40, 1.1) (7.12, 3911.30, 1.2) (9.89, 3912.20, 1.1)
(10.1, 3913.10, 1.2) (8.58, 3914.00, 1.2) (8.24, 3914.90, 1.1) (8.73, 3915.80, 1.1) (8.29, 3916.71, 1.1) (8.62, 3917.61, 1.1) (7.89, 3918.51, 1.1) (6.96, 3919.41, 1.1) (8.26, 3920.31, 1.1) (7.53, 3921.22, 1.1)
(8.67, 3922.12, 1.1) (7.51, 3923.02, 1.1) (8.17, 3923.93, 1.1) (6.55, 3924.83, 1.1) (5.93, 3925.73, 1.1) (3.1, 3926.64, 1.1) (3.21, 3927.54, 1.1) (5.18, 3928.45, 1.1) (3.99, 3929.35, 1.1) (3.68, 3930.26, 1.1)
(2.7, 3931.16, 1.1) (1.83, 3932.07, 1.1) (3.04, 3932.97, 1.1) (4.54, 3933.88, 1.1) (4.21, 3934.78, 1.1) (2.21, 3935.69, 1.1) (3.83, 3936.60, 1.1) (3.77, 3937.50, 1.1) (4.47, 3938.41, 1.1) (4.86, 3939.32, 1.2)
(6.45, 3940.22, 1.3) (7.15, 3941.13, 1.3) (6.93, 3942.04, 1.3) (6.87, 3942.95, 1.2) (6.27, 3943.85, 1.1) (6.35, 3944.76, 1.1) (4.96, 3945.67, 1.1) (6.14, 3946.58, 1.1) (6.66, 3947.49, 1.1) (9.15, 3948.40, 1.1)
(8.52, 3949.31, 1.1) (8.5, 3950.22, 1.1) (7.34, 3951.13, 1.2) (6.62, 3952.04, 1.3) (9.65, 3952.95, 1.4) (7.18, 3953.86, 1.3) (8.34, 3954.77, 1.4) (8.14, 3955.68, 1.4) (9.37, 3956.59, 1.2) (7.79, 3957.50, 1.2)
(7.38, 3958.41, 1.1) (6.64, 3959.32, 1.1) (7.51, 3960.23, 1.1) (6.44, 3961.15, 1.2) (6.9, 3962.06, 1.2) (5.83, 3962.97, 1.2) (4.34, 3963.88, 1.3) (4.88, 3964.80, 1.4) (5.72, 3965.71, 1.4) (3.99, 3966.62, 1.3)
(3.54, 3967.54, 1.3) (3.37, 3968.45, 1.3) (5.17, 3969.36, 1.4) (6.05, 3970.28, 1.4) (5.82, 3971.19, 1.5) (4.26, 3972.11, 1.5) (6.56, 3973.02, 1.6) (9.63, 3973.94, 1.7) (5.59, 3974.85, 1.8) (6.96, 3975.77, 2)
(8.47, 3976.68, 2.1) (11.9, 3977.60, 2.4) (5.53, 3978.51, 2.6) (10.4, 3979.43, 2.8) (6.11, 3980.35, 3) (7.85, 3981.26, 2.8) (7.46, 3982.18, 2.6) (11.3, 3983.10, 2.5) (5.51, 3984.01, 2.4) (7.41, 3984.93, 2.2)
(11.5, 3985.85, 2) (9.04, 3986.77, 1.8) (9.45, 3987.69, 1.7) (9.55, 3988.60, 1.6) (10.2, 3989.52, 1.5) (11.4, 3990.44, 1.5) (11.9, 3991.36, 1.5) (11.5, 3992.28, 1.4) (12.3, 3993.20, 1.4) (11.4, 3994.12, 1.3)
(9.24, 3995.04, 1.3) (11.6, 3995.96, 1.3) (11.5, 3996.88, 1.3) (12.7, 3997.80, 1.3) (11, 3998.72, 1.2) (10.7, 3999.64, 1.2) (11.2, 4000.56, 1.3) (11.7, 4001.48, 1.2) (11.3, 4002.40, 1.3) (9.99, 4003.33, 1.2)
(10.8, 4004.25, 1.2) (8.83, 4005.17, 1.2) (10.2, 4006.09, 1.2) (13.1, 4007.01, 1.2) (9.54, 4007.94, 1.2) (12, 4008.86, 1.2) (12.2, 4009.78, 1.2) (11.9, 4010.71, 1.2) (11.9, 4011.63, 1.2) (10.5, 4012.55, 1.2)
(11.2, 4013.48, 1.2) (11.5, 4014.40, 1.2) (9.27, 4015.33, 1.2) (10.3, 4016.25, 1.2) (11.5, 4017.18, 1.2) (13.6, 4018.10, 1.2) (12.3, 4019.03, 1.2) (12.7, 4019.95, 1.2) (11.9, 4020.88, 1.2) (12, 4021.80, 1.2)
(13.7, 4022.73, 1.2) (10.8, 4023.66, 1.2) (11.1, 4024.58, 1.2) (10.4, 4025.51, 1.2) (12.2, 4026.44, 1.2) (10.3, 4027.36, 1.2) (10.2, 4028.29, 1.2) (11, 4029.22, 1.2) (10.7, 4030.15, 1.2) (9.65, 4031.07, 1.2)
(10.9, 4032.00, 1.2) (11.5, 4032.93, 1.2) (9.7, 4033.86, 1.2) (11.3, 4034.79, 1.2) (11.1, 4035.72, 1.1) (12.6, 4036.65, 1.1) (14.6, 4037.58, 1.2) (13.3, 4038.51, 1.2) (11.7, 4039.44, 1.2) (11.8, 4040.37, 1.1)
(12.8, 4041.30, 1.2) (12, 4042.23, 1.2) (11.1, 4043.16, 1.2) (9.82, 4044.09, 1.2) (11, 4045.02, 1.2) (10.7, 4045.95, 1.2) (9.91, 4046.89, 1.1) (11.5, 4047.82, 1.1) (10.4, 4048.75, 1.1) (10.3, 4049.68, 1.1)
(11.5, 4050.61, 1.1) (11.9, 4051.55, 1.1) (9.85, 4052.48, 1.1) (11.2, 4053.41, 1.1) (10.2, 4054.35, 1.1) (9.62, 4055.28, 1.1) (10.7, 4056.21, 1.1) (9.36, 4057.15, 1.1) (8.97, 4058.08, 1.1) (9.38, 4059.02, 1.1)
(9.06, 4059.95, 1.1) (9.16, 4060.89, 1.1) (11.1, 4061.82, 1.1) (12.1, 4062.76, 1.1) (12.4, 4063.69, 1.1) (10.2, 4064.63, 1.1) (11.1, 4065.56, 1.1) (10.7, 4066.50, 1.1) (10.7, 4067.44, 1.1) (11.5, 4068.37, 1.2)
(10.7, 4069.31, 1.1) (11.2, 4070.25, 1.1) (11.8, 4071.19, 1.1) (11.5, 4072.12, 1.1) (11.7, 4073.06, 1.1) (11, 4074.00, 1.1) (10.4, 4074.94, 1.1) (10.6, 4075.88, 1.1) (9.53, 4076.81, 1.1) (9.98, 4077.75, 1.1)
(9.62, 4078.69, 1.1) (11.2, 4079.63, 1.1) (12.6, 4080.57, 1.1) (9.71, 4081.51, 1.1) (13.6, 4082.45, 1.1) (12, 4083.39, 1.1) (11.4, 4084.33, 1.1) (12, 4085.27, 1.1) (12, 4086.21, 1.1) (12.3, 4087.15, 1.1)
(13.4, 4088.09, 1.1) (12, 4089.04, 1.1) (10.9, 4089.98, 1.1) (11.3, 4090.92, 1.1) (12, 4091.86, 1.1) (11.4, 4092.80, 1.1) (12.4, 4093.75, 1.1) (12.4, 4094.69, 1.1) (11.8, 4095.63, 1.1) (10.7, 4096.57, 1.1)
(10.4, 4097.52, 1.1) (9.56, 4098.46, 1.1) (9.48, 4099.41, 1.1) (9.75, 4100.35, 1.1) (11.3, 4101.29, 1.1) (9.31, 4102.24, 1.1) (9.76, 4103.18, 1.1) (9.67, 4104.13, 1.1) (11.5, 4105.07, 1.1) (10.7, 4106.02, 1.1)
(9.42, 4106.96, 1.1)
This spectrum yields 1.95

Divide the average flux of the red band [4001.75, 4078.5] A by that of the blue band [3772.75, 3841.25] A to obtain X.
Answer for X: 2.0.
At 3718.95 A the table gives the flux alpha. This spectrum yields 6.24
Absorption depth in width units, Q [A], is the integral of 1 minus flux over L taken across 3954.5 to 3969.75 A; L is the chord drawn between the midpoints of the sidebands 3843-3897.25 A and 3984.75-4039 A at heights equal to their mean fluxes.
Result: 5.15 A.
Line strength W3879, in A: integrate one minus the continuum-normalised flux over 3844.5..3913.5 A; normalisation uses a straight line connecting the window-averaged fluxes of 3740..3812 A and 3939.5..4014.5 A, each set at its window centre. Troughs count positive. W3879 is 7.4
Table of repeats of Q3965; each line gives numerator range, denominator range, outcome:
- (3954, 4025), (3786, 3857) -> 1.92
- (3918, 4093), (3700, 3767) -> 1.78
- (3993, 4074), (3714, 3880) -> 2.22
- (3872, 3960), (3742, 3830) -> 1.25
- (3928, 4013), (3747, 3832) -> 1.49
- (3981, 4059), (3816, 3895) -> 2.24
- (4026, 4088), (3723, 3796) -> 2.15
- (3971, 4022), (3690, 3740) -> 1.87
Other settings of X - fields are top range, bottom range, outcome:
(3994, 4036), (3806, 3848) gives 2.25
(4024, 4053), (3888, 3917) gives 1.40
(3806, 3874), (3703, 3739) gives 0.82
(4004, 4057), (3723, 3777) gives 1.90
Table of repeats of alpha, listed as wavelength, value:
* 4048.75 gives 10.4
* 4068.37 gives 11.5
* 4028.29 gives 10.2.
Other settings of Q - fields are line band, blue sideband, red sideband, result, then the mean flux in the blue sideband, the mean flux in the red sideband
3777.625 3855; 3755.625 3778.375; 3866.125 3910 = 9.4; 5.94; 6.73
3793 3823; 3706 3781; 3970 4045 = 4.5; 5.99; 10.5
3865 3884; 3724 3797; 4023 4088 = 5.2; 5.96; 11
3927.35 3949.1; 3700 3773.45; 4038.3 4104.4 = 9.7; 6.05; 11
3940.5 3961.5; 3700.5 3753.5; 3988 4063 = 5.2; 6.1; 11.1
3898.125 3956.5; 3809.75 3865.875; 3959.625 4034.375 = 5.2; 5.03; 9.55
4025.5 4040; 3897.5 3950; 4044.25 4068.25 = -2.2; 6.69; 10.5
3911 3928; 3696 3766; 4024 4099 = 2.6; 6.07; 11.1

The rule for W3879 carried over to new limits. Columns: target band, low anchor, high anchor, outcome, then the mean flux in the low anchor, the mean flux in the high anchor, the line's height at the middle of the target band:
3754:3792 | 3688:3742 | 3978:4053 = 5.5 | 6.27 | 10.9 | 7.16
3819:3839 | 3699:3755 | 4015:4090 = 9.7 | 6.12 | 11.2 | 7.7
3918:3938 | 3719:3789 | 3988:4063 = 8.9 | 6.06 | 11.1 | 9.28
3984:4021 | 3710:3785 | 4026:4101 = -3.2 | 6.04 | 11.1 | 10.1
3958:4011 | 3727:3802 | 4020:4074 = 6.6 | 5.86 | 11.1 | 9.91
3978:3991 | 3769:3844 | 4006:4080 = 1.2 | 5.51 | 11.1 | 9.7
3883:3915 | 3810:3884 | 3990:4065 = -3.0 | 5.19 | 11.1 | 6.9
